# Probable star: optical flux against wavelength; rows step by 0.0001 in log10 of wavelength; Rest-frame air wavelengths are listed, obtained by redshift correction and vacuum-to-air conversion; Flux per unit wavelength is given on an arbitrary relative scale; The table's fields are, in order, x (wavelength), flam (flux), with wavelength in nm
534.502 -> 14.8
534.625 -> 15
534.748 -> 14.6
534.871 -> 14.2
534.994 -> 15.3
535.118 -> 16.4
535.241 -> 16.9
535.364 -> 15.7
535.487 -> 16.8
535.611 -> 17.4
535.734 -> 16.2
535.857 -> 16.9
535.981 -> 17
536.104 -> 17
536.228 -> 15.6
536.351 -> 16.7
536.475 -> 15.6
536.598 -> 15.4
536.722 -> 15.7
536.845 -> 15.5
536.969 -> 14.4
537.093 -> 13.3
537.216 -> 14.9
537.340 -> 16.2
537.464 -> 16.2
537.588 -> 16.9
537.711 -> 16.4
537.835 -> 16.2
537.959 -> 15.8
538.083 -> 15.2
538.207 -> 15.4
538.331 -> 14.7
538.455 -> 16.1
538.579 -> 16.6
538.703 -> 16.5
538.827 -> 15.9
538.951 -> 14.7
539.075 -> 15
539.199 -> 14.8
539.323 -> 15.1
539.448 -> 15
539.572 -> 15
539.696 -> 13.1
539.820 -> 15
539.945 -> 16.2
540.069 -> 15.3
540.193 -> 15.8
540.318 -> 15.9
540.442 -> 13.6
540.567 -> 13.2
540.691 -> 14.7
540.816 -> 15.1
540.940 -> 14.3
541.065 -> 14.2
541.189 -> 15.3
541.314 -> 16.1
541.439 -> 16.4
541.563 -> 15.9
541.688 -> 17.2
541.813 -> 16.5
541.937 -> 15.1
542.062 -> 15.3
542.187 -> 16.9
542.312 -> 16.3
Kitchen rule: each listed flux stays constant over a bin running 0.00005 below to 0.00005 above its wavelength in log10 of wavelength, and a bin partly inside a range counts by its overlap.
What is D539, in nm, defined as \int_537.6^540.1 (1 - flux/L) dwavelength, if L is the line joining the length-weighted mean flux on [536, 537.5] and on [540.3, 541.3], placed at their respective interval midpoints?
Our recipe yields -0.06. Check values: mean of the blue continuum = 15.6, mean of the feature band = 15.4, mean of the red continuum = 14.6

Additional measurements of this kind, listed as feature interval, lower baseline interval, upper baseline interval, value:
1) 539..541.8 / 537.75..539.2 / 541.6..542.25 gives 0.143 nm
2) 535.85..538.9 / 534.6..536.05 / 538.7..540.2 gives -0.045 nm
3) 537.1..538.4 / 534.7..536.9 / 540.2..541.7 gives 0.001 nm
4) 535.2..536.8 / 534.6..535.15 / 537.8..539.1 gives -0.120 nm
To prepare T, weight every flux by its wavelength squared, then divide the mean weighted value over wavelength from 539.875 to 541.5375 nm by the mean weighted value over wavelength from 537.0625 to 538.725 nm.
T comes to 0.97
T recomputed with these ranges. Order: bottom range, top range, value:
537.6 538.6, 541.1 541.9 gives 1.03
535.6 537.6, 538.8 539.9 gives 0.94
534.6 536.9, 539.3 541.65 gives 0.96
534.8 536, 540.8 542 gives 0.98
